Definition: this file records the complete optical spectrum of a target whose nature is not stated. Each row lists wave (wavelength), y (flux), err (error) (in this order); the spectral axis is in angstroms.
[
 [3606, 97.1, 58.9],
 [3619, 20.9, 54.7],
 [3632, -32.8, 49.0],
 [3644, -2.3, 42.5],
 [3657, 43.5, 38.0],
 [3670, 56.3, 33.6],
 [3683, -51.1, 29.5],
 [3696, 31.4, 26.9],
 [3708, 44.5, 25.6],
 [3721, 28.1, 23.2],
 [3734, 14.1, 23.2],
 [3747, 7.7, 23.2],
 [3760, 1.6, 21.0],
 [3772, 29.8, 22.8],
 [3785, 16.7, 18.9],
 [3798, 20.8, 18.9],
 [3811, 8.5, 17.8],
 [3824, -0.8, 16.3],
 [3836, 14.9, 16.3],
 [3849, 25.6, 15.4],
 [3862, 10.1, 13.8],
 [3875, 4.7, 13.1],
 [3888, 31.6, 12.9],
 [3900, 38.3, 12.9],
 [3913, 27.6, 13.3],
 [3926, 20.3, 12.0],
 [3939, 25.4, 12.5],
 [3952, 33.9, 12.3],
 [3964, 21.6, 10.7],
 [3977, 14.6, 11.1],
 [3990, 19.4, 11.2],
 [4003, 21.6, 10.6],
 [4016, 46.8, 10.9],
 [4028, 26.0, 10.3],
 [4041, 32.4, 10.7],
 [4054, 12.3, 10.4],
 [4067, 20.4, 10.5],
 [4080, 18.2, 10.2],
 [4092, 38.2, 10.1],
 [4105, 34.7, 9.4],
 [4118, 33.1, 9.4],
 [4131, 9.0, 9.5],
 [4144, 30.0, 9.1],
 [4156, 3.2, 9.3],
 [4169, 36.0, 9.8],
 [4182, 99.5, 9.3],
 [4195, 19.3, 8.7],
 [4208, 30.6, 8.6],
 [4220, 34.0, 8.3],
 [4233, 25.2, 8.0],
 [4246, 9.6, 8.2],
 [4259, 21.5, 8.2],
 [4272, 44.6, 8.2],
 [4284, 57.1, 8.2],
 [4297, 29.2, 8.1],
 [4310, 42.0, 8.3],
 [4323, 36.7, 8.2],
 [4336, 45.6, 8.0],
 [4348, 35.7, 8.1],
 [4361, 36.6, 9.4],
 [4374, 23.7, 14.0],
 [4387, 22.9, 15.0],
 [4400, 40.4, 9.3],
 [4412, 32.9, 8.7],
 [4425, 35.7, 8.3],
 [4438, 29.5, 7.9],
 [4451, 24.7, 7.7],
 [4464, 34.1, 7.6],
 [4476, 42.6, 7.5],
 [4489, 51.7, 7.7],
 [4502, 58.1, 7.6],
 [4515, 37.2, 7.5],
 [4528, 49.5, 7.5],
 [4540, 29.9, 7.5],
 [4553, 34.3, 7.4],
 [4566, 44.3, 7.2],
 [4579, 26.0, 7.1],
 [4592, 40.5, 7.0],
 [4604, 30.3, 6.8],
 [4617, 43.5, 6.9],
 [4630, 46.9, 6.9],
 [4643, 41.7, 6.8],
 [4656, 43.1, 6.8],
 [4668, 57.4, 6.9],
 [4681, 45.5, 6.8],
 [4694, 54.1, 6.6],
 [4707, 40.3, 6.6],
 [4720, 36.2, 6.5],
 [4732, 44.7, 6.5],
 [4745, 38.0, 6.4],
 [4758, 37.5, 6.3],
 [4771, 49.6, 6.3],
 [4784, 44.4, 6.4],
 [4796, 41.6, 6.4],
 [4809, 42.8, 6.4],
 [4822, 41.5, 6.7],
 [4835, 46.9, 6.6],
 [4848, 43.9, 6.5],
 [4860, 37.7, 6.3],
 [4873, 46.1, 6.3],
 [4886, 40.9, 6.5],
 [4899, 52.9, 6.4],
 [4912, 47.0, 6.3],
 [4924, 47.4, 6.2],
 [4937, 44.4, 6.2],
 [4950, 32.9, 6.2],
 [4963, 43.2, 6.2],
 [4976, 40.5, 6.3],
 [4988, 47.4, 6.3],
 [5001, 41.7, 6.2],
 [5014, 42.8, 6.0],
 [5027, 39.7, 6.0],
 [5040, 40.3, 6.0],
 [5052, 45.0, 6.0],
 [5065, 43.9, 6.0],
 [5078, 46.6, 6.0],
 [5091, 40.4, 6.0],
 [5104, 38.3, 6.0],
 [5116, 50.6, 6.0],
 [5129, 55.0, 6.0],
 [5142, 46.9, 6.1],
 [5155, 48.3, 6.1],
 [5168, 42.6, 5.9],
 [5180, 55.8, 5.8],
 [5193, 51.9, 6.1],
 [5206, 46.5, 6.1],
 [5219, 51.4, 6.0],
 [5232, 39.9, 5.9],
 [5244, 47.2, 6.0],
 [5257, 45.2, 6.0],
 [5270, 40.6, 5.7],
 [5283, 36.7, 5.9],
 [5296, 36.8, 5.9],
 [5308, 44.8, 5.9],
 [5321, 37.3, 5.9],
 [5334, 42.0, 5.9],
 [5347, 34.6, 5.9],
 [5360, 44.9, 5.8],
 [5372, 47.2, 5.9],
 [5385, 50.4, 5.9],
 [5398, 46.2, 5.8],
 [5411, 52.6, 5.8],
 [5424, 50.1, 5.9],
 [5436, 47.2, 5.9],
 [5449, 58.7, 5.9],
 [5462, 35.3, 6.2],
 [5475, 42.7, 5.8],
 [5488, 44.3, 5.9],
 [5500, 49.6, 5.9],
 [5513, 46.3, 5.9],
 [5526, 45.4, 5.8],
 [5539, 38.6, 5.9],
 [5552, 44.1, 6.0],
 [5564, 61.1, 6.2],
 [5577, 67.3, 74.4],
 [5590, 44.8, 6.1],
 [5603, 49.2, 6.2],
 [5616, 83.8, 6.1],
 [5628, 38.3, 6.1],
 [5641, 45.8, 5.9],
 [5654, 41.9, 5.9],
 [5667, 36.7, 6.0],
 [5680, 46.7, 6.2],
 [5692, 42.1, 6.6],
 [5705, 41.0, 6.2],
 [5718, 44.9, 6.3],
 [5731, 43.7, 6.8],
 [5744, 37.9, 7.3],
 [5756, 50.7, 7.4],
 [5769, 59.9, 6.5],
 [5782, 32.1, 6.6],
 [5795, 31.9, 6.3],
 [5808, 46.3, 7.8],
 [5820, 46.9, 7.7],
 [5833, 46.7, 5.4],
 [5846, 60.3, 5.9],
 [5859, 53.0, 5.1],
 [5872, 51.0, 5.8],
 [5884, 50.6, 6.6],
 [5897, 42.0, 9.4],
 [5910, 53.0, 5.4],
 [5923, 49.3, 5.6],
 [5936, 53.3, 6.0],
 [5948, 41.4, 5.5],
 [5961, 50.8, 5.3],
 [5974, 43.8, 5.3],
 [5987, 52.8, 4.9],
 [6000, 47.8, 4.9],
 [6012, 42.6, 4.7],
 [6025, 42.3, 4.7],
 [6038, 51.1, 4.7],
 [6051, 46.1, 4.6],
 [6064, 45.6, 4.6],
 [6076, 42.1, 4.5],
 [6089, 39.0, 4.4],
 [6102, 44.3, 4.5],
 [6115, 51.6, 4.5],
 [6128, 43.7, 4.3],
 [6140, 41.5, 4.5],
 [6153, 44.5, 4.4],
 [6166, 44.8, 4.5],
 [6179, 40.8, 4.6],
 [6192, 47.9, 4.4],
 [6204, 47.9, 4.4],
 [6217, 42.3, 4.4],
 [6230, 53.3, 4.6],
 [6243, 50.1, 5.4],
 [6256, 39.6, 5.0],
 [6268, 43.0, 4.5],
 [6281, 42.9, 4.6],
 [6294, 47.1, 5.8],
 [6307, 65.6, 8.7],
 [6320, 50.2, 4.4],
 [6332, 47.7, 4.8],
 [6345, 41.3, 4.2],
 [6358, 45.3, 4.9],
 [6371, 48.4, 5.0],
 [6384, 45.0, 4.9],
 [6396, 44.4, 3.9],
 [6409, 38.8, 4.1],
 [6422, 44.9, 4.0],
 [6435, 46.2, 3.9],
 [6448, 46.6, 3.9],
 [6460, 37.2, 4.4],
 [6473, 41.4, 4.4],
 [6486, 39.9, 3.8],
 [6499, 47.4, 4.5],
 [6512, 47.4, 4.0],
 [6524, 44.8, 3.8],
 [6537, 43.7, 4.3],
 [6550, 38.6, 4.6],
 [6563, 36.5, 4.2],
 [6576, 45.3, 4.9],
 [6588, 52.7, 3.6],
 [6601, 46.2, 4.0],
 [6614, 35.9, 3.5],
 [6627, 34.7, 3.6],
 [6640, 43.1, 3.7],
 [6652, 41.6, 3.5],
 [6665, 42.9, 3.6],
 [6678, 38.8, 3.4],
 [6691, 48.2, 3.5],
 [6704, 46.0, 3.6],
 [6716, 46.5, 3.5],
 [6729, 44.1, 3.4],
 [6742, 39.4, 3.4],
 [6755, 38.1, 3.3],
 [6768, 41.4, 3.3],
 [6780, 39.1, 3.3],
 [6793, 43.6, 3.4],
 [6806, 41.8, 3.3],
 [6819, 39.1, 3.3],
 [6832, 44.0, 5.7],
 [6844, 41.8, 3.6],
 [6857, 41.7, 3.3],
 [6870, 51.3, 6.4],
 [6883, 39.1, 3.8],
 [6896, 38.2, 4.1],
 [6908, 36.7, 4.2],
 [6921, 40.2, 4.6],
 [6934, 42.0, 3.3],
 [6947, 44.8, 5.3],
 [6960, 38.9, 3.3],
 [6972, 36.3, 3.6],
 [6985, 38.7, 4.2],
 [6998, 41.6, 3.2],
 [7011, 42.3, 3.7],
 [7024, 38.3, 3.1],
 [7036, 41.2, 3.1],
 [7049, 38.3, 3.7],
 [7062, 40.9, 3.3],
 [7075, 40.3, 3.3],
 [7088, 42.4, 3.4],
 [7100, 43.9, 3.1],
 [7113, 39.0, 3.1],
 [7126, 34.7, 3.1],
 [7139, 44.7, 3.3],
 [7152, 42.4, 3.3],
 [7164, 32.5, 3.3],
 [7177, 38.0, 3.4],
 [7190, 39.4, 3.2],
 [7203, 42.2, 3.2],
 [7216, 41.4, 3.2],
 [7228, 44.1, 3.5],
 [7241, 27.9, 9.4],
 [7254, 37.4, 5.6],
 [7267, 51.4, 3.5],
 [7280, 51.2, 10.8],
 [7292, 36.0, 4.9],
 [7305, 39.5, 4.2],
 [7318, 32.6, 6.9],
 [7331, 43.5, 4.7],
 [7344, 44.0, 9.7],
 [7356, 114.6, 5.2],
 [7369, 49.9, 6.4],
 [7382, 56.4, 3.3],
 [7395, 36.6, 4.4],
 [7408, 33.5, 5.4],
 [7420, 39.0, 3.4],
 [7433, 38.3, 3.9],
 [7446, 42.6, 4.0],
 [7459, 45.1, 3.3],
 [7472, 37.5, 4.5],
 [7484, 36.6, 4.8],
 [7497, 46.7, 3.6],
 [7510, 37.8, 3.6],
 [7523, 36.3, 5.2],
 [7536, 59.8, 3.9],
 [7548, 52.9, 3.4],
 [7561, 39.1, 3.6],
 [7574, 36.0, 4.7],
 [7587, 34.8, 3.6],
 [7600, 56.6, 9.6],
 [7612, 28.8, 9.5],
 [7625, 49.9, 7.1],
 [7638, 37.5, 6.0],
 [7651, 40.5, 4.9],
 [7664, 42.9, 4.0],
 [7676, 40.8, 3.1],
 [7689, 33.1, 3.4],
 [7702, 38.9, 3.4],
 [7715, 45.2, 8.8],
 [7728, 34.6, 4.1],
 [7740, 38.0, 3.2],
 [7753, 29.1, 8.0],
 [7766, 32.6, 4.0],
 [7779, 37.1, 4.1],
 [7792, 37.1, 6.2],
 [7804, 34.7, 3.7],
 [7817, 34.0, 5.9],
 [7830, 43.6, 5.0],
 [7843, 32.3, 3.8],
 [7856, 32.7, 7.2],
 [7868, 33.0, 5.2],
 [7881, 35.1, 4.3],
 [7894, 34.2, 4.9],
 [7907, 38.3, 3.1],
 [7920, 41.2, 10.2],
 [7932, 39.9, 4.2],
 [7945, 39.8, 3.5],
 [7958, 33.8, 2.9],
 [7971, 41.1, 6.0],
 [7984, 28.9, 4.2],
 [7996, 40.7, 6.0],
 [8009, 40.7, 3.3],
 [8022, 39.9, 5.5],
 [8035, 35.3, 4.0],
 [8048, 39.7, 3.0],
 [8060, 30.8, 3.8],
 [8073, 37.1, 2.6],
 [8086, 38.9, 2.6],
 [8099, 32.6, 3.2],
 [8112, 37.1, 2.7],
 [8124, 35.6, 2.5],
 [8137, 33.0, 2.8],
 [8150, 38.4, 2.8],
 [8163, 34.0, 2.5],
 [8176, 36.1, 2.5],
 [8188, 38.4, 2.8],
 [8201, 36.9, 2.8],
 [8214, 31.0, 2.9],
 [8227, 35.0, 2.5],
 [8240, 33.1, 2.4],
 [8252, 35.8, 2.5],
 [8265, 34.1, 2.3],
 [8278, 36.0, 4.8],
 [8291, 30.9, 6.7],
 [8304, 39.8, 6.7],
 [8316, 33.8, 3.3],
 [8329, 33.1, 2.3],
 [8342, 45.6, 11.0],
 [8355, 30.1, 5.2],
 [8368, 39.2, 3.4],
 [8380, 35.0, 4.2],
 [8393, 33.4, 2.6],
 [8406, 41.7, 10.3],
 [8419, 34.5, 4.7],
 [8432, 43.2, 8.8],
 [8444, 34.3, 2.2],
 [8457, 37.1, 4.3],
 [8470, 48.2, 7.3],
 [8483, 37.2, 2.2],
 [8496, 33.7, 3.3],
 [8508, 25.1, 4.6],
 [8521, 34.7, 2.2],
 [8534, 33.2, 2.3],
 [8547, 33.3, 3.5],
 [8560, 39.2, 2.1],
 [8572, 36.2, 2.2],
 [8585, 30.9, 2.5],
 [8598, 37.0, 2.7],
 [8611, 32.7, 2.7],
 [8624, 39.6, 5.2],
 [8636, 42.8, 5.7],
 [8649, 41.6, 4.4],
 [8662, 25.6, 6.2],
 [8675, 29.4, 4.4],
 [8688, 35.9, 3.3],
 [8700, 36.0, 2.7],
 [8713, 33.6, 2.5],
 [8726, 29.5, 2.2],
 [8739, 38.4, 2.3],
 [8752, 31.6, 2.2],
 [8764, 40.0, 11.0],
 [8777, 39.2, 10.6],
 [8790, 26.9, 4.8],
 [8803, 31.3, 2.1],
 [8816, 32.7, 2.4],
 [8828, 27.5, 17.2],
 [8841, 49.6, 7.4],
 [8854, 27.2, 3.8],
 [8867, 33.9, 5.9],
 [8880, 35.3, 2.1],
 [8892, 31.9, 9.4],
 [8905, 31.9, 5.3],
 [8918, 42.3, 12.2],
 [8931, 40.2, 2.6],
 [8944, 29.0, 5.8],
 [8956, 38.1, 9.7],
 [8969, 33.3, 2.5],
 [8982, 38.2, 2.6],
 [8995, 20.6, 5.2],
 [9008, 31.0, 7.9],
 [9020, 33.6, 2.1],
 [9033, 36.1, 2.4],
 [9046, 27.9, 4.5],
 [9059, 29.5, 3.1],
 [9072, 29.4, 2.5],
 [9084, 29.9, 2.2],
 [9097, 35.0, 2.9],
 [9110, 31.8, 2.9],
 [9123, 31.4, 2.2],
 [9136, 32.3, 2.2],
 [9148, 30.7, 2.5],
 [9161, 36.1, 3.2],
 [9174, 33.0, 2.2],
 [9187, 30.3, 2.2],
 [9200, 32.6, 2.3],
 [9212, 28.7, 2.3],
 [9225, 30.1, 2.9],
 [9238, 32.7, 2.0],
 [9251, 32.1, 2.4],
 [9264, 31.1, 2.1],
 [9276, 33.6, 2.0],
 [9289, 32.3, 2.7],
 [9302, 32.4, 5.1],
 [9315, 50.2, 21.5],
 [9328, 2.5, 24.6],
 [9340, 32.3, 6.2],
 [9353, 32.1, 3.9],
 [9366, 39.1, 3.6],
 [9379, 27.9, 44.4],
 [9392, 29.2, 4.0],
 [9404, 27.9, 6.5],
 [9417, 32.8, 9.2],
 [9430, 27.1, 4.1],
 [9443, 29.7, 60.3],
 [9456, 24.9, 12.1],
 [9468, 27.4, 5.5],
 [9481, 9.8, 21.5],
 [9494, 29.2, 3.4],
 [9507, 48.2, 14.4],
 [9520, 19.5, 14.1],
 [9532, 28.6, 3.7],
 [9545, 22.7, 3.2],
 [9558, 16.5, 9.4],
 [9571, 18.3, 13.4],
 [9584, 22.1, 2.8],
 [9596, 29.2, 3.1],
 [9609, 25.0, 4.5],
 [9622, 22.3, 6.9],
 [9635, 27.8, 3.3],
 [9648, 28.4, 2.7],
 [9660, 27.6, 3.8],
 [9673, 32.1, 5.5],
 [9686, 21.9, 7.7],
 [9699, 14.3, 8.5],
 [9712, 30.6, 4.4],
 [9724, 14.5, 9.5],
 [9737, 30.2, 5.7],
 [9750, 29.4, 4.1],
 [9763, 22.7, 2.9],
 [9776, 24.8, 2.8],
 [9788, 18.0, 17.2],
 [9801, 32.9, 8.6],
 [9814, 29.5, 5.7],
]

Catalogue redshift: 0.121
